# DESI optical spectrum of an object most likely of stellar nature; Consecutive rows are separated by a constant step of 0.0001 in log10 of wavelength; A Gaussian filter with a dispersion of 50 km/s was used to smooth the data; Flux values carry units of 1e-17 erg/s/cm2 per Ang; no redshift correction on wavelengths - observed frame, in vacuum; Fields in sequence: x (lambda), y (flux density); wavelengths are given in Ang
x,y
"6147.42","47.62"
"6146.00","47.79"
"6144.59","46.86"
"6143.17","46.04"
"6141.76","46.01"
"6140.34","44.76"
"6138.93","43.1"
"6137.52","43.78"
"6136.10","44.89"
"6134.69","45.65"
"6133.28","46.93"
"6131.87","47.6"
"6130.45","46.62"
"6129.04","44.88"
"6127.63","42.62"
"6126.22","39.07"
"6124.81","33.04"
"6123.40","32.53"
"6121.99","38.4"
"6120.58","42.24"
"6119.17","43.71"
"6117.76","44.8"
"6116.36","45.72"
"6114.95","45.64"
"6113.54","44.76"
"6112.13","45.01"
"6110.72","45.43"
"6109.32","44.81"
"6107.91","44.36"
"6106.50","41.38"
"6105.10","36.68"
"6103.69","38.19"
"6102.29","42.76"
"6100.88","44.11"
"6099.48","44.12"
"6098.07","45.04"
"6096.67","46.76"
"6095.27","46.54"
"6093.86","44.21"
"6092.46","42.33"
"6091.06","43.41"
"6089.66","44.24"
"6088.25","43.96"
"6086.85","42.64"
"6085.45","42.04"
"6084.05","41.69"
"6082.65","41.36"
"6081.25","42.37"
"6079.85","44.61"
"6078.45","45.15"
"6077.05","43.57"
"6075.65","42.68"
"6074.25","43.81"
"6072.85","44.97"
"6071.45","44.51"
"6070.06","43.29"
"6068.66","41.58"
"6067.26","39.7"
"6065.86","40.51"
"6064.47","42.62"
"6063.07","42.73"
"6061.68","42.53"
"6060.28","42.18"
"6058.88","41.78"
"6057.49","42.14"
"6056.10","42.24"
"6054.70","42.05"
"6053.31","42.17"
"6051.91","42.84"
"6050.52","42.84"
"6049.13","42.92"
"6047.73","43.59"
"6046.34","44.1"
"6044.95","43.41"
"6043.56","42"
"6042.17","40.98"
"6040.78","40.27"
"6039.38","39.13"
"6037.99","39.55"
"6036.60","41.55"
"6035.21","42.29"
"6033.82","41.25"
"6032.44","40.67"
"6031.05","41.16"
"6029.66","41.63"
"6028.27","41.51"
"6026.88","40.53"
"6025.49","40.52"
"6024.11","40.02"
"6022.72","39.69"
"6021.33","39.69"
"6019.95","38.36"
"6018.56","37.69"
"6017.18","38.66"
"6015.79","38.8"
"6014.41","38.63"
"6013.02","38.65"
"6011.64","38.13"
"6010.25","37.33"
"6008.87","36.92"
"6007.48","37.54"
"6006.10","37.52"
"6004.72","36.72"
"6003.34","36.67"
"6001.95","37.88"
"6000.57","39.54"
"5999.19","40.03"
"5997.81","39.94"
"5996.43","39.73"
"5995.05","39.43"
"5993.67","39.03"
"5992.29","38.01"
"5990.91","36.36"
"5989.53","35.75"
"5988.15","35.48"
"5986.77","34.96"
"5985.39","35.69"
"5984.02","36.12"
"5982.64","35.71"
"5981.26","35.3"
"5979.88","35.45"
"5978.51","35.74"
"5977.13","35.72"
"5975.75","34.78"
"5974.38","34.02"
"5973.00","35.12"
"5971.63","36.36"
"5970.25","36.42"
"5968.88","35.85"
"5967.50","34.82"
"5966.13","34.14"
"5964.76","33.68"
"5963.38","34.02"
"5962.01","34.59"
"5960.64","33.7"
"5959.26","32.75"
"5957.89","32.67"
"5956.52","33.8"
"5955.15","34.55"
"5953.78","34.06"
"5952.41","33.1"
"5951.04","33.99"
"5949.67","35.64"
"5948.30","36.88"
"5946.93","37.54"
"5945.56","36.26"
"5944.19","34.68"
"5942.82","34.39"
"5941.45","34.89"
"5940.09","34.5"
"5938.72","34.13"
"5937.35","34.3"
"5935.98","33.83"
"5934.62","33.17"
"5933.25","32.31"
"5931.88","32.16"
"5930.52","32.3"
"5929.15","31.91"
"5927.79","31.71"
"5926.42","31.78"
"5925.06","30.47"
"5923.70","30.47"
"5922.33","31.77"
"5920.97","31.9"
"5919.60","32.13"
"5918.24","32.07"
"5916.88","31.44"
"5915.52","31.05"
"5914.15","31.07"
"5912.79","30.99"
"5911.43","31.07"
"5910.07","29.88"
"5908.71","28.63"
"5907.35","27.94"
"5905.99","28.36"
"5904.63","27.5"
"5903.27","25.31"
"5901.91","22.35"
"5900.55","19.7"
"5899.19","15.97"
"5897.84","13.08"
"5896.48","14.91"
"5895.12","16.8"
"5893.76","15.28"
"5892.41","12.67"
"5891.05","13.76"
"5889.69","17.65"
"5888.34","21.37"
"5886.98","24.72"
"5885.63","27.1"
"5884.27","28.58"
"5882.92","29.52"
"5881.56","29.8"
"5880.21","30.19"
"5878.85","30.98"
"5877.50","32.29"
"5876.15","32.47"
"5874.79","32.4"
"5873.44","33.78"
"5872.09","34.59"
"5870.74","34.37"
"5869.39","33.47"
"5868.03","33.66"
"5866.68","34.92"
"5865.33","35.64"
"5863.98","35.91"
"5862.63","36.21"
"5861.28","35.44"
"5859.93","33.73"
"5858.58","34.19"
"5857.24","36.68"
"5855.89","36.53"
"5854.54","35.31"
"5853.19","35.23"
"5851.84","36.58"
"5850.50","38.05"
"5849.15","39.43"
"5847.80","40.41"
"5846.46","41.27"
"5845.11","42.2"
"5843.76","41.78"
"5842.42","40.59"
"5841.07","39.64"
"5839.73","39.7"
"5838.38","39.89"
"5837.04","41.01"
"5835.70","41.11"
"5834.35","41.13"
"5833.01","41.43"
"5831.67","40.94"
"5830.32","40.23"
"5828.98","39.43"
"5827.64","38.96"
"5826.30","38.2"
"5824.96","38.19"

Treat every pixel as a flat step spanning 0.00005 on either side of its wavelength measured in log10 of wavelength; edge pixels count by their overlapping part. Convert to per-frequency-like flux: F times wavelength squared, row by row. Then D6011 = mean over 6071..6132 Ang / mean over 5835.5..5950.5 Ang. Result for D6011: 1.46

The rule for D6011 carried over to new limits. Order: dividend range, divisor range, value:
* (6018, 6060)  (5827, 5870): 1.15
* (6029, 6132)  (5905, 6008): 1.29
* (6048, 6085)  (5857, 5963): 1.48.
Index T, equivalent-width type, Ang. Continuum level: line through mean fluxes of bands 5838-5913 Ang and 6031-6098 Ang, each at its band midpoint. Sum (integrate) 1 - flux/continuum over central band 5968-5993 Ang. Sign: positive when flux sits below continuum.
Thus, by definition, 1.03 Ang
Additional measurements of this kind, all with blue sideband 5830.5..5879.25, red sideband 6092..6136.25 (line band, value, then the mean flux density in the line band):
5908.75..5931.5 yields 4.3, 31.3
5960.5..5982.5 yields 2.6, 35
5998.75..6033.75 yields 1.6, 39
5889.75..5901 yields 6.7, 15.3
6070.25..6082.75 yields -0.4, 43.8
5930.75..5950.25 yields 2.3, 34.6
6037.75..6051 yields -0.1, 41.9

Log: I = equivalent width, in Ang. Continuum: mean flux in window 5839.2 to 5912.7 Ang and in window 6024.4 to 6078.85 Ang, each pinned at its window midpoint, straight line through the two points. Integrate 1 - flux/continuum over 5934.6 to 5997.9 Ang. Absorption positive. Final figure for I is 1.82 Ang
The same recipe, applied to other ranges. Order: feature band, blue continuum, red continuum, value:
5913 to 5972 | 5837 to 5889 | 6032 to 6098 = 6.80 Ang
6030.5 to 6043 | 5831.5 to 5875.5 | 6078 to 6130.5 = 0.17 Ang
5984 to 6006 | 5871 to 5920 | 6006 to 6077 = -0.80 Ang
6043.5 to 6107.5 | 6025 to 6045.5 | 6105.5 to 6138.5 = -1.24 Ang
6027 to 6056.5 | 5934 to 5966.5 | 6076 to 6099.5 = -0.85 Ang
